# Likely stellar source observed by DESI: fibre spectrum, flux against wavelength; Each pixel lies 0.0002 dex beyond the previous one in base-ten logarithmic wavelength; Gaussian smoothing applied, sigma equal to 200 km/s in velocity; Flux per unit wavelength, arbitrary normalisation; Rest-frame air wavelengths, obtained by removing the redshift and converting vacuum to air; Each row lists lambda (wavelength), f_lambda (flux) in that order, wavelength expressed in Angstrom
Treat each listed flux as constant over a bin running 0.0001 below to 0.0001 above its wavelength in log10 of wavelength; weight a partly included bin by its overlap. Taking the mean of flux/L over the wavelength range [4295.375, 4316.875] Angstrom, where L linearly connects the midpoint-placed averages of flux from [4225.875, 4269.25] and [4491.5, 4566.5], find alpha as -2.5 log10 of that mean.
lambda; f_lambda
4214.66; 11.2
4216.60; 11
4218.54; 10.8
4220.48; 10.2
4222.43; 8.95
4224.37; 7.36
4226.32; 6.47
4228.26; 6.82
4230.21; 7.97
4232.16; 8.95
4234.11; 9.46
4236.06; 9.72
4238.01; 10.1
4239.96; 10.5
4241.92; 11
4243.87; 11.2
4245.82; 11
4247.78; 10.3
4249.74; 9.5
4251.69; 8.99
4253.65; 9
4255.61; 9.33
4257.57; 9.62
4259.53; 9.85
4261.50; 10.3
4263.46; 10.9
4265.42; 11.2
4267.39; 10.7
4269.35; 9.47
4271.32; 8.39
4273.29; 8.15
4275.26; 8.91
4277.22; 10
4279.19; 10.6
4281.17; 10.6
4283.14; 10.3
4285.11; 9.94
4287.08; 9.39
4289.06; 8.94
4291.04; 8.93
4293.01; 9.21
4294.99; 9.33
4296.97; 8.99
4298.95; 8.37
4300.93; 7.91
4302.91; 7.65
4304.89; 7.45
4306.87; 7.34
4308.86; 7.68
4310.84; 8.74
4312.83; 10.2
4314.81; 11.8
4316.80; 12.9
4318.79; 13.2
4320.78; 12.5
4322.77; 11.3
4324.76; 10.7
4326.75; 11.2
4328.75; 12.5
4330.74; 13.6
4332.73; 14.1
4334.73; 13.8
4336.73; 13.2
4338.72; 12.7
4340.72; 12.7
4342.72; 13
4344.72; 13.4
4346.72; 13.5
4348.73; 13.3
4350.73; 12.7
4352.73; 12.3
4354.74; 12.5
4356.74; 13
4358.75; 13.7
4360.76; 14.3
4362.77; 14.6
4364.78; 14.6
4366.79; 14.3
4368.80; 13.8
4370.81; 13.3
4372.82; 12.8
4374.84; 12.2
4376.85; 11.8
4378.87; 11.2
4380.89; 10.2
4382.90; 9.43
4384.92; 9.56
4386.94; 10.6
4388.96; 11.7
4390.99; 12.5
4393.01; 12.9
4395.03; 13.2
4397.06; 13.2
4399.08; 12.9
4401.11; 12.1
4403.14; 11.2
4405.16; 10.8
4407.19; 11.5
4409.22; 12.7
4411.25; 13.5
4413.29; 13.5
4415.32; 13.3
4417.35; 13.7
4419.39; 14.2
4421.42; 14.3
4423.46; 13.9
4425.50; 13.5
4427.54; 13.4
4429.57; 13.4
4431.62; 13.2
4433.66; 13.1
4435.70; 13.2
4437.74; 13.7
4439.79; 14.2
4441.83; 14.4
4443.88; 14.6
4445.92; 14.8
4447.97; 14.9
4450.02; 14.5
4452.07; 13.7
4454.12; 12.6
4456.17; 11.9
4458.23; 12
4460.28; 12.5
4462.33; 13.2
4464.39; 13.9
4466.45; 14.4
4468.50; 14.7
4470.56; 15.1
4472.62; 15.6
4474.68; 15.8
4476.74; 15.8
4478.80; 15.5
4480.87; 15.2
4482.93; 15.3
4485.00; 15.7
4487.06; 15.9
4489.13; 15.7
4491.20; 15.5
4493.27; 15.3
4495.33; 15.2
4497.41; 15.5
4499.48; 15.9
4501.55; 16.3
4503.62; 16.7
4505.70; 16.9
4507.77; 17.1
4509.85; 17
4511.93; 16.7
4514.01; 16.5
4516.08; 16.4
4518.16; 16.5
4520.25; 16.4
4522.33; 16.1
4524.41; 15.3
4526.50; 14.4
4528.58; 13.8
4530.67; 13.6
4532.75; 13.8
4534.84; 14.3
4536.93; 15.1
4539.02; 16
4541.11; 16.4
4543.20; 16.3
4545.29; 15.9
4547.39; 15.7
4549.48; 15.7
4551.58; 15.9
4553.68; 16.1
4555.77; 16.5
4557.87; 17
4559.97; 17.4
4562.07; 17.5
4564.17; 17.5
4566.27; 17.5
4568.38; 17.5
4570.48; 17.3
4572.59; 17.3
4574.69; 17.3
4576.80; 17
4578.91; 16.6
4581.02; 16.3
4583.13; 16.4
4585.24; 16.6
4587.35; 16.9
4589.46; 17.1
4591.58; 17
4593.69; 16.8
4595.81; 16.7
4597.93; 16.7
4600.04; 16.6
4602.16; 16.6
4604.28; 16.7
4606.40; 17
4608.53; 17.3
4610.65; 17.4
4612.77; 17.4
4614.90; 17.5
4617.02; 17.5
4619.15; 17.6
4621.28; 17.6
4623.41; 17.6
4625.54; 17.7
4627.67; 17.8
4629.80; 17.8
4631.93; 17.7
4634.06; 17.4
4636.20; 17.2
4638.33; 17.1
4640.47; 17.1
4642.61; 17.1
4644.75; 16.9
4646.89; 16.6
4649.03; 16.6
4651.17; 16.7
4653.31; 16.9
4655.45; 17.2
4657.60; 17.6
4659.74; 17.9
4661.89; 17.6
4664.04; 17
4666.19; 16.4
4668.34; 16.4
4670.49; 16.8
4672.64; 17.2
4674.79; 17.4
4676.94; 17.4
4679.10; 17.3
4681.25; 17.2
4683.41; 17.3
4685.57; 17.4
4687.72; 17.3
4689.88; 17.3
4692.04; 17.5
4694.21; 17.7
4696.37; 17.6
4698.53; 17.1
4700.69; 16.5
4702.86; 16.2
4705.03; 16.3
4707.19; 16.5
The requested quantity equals 0.24 mag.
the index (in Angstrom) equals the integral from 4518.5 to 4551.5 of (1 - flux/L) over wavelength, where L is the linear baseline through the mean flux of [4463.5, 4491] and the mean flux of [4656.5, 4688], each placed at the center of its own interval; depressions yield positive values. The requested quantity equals 1.2 Angstrom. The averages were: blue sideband 15.3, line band 15.3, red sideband 17.2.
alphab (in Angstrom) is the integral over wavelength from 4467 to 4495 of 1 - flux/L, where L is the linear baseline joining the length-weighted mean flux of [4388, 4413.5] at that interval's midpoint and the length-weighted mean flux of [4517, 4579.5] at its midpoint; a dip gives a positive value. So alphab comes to -2.0 Angstrom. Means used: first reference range 12.4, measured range 15.4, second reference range 16.1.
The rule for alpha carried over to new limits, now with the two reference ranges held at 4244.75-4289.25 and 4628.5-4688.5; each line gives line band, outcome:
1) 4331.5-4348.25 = -0.188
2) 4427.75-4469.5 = -0.034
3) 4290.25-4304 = 0.202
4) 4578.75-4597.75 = -0.058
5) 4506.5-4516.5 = -0.165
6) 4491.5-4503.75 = -0.116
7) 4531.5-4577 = -0.081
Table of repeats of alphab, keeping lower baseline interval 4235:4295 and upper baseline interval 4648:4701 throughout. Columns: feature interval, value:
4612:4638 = -2.0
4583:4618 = -2.4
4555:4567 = -1.7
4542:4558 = -1.2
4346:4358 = -1.5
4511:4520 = -1.4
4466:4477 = -1.4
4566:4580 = -1.7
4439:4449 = -1.2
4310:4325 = -0.9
